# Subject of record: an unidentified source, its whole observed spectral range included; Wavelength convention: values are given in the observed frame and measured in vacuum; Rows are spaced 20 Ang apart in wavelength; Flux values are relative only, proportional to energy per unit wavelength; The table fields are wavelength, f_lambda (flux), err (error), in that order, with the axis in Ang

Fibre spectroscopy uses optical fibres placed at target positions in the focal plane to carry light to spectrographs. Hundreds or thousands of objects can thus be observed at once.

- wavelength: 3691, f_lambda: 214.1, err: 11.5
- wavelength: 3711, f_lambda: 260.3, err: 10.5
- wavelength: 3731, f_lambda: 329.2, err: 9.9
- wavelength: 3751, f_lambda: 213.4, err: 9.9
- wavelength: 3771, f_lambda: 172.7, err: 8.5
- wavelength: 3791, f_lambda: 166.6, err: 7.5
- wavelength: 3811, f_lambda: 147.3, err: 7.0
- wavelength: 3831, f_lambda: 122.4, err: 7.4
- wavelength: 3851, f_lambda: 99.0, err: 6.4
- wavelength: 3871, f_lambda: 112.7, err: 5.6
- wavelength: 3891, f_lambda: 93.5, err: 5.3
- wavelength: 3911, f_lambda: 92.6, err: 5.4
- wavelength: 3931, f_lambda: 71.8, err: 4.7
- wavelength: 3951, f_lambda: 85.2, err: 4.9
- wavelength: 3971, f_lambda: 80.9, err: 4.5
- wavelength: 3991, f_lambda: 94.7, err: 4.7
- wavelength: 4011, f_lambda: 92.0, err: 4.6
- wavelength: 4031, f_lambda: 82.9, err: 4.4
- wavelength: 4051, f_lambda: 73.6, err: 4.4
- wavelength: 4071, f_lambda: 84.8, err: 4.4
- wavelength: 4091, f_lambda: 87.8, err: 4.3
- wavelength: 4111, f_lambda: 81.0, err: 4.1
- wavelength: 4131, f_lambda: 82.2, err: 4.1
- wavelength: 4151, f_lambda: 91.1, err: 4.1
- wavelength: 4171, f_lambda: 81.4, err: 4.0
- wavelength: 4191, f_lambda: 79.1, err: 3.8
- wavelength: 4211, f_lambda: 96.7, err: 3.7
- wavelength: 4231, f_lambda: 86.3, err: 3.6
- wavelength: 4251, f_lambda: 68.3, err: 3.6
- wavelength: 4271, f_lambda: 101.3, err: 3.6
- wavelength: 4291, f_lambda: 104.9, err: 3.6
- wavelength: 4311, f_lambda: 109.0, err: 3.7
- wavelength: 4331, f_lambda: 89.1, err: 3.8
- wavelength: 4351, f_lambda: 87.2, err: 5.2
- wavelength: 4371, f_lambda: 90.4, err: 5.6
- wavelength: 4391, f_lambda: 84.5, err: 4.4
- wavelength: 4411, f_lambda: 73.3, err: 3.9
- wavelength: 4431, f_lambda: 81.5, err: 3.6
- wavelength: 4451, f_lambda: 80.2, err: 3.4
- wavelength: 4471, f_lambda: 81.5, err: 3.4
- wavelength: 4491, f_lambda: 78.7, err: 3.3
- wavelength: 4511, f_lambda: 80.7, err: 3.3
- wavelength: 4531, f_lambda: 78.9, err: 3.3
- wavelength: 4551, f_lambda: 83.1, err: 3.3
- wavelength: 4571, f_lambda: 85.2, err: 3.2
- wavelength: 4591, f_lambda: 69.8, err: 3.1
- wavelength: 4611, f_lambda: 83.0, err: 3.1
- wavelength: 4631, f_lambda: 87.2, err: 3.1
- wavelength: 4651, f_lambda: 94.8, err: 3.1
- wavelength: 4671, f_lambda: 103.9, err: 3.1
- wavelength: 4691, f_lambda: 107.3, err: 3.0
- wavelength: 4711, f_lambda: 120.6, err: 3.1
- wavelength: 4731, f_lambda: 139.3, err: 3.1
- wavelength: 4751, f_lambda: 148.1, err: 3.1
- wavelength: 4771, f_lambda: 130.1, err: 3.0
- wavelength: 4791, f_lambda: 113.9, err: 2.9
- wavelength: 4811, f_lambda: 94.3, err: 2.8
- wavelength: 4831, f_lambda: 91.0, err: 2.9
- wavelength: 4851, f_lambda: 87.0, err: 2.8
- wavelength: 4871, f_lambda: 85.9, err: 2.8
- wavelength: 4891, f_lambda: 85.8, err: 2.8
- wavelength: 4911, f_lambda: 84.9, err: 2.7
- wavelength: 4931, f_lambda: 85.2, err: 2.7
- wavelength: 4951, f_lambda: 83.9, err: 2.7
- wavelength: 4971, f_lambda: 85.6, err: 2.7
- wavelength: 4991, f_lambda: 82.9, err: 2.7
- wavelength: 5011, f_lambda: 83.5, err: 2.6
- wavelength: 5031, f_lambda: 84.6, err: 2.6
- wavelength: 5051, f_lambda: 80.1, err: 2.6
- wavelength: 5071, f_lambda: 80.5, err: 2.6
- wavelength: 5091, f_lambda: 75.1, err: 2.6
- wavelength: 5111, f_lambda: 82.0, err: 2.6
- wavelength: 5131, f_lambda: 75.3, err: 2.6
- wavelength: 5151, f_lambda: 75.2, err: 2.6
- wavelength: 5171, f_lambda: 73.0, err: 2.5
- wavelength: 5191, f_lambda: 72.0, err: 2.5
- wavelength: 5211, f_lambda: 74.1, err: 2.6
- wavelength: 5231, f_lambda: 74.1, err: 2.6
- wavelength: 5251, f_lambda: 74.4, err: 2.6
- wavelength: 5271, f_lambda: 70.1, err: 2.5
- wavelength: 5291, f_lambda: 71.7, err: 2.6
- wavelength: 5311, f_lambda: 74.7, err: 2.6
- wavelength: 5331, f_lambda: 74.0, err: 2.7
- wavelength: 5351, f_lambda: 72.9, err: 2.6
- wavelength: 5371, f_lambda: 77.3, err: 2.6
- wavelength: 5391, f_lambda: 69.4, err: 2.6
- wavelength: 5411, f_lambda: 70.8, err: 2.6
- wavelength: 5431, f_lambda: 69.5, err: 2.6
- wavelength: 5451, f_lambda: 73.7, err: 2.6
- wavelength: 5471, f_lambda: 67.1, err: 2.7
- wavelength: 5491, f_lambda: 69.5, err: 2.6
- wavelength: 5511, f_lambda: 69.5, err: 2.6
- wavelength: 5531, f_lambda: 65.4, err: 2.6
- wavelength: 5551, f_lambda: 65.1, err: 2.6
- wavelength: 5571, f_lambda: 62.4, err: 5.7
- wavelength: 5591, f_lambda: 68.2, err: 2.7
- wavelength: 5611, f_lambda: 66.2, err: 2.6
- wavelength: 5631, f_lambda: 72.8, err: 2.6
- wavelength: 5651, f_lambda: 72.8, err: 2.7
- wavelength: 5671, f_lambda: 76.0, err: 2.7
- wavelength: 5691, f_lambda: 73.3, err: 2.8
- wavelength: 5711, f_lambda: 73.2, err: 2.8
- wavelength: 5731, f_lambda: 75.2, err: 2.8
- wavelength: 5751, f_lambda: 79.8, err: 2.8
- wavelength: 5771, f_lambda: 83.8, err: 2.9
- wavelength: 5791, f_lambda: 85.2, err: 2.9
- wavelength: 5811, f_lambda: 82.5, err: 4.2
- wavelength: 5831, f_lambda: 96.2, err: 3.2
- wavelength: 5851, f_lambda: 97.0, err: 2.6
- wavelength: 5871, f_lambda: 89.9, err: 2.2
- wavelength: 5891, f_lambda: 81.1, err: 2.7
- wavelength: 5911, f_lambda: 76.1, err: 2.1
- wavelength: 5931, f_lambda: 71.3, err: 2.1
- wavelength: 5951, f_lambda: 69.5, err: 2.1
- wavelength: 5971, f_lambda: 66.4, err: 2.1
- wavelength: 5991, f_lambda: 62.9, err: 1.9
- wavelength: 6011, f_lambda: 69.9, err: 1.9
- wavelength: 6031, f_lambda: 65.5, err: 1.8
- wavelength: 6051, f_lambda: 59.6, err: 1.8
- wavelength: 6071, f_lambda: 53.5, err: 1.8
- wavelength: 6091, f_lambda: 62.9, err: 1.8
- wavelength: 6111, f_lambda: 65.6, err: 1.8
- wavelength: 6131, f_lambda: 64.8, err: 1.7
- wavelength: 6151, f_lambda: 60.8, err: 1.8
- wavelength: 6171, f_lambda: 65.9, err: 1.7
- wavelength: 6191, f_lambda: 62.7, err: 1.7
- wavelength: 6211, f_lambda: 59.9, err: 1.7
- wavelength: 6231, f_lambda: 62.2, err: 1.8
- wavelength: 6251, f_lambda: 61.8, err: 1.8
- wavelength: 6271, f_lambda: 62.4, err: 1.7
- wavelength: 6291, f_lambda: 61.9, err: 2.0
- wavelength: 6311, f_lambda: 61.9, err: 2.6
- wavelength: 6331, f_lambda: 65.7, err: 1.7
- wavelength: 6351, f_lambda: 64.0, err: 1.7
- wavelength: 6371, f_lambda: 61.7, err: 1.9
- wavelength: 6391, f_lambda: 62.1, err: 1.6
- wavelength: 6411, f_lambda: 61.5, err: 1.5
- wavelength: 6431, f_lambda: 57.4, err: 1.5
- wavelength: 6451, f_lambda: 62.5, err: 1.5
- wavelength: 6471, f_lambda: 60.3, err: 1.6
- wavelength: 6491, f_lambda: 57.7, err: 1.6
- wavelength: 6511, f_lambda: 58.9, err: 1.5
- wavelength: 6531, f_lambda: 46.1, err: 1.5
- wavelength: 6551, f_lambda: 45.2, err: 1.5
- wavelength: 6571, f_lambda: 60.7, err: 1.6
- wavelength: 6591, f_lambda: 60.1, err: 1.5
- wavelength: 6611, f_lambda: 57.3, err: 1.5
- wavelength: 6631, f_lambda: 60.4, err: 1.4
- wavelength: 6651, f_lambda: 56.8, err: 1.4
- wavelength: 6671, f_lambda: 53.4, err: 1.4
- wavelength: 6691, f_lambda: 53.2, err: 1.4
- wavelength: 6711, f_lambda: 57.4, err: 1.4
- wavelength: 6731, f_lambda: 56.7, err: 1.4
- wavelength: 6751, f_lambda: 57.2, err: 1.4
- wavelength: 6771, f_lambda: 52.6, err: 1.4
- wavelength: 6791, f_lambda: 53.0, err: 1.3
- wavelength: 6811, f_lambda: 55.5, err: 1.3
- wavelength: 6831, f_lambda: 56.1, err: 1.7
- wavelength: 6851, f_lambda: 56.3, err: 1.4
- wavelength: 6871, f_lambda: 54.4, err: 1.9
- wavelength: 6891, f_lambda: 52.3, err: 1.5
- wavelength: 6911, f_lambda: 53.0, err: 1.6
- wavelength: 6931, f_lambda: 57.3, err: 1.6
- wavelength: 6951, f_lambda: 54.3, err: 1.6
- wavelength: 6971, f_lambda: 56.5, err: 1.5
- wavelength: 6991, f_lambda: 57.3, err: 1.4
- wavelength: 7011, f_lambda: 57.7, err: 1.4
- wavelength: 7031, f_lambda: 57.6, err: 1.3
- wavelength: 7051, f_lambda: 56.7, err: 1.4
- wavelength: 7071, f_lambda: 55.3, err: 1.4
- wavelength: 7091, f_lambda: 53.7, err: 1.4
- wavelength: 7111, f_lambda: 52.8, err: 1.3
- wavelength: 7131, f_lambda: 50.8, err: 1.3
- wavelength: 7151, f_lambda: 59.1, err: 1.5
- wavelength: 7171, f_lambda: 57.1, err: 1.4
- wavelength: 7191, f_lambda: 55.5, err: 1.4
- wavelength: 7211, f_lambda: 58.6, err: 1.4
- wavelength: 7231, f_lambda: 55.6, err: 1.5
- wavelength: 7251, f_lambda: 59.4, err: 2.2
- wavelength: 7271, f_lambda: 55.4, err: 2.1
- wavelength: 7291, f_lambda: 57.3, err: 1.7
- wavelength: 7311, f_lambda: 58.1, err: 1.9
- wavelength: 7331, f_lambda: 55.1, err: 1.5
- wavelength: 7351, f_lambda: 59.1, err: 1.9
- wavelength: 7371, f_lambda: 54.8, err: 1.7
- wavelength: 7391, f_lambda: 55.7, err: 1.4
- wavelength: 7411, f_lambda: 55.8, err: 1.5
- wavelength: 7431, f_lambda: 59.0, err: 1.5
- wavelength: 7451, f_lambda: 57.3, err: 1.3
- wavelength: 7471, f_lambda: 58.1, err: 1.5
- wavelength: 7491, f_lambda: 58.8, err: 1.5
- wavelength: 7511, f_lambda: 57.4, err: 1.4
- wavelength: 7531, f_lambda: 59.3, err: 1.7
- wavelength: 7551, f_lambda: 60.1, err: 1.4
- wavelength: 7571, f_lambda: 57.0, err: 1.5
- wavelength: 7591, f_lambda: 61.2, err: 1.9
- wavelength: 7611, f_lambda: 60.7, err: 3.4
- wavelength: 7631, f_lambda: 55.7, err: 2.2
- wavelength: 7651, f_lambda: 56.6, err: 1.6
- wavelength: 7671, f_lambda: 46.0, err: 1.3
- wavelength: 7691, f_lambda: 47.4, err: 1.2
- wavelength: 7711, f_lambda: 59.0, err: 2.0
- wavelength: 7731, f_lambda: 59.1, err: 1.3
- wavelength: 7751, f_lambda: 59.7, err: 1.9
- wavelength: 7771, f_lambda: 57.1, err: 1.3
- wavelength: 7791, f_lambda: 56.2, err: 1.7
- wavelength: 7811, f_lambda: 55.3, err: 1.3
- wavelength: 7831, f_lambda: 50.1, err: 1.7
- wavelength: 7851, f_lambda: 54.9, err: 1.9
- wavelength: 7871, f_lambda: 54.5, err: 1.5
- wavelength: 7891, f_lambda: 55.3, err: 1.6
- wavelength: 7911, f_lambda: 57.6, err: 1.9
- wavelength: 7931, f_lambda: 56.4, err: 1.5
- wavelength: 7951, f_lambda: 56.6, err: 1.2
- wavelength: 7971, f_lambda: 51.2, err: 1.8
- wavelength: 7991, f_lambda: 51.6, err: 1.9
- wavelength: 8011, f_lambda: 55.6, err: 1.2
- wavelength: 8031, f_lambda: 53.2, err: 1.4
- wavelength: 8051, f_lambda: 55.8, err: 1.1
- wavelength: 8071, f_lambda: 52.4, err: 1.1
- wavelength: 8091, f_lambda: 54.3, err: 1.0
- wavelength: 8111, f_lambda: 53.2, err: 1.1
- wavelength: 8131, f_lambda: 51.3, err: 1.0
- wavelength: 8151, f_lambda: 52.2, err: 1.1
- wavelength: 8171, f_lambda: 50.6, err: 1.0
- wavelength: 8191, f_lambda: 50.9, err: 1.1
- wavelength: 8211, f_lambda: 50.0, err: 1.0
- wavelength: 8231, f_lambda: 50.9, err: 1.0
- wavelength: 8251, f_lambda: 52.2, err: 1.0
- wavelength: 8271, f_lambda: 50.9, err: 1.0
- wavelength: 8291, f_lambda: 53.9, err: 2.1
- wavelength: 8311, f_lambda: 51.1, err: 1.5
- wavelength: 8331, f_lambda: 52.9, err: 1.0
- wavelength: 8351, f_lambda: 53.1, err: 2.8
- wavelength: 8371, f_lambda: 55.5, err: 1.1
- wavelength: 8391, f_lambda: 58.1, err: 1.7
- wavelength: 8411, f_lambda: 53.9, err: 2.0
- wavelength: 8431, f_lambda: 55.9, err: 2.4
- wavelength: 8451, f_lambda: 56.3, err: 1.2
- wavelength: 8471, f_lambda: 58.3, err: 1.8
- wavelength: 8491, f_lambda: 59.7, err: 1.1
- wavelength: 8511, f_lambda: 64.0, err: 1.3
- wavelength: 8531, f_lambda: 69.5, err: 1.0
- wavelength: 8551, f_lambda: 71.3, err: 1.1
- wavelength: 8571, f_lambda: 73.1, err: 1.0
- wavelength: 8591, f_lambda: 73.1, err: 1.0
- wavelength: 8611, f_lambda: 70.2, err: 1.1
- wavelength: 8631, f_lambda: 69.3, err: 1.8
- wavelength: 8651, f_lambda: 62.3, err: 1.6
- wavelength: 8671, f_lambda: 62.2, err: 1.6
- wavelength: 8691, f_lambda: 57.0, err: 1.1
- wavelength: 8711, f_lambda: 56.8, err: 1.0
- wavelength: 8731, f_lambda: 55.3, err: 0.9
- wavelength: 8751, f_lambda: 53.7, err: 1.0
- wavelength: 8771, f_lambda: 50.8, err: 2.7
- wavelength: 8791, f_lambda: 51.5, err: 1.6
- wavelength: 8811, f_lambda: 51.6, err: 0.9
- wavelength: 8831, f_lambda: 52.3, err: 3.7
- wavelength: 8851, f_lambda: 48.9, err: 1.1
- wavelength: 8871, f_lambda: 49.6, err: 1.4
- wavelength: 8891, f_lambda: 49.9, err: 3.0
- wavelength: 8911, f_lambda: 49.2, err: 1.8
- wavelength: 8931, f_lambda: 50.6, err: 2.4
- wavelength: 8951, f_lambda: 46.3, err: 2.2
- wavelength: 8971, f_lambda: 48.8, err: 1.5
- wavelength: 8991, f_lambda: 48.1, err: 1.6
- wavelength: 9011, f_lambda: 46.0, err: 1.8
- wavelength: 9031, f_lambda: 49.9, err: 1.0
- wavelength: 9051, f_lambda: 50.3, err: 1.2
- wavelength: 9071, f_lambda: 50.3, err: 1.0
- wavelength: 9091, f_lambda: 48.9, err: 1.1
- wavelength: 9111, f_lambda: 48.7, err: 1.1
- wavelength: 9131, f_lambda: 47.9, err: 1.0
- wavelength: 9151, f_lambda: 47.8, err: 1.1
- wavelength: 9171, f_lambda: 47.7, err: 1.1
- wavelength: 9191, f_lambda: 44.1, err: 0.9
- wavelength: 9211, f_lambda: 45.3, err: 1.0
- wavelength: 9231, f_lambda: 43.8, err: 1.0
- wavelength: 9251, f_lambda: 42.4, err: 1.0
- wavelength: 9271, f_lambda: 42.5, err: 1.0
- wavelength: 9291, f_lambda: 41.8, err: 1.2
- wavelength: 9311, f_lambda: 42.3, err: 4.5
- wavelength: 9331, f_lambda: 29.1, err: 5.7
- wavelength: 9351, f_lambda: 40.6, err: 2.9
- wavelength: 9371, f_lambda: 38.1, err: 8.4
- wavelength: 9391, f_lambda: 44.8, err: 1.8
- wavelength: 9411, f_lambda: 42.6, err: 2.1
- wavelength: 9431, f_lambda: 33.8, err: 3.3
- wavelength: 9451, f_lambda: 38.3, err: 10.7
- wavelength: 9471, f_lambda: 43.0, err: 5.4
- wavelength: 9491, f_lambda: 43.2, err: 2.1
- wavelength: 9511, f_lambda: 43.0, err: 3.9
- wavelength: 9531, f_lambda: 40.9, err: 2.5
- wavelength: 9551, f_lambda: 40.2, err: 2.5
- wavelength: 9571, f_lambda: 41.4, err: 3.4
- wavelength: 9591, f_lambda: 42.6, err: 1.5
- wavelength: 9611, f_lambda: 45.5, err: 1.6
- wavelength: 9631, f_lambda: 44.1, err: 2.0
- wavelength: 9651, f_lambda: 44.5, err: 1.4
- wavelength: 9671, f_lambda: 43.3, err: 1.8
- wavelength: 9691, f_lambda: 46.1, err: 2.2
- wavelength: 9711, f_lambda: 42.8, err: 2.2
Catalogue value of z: 2.064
